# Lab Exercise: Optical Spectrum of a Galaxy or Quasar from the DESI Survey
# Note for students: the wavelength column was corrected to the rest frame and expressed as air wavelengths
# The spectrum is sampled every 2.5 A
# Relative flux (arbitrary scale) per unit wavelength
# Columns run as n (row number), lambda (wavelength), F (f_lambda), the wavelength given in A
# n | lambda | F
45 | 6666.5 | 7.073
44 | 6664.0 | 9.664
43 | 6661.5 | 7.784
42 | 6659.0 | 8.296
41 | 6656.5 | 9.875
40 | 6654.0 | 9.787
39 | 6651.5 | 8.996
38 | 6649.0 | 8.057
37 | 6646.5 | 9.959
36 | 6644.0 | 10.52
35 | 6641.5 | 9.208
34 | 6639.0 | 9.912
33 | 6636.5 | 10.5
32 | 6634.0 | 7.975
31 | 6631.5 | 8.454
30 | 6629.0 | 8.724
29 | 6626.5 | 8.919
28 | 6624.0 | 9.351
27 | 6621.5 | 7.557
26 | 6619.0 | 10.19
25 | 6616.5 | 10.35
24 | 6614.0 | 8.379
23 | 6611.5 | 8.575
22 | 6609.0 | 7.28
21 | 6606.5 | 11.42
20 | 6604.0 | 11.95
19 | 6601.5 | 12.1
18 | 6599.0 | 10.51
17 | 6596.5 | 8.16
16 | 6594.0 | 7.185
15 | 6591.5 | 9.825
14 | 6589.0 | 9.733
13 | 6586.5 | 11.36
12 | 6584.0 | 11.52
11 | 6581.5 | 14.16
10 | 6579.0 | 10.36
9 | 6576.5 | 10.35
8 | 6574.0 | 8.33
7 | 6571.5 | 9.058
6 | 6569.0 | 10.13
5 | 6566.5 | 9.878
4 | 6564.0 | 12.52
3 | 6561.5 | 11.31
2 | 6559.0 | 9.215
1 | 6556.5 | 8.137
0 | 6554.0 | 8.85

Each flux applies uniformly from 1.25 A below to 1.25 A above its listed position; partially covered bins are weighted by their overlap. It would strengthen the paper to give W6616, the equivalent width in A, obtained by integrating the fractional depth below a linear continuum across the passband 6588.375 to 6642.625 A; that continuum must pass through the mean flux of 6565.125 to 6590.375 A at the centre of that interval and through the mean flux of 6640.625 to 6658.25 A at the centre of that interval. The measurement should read 3.1 A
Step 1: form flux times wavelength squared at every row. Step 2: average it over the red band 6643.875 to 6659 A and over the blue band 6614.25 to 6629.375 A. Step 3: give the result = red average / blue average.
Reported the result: 1.03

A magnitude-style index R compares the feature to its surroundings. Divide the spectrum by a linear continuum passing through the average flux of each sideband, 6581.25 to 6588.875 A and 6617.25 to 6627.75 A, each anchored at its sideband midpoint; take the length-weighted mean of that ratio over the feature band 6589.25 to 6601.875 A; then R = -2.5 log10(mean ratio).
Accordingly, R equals 0.17 mag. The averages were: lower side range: 11.7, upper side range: 9.07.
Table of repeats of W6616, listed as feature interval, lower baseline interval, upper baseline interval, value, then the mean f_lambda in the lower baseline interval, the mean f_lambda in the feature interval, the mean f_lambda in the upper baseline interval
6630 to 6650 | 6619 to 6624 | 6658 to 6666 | -1.8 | 8.66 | 9.33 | 8.45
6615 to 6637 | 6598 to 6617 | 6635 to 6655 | 1.7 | 10.1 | 9.06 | 9.59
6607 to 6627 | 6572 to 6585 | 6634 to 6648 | 2.5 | 10.8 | 8.92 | 9.8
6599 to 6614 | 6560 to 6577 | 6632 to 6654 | -0.5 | 10.2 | 10.1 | 9.38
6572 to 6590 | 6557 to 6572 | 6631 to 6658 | -1.2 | 10.3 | 10.8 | 9.4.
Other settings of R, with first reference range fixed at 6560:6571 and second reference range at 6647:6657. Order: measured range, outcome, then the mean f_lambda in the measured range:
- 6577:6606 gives -0.034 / 10.6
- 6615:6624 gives 0.052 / 9.34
